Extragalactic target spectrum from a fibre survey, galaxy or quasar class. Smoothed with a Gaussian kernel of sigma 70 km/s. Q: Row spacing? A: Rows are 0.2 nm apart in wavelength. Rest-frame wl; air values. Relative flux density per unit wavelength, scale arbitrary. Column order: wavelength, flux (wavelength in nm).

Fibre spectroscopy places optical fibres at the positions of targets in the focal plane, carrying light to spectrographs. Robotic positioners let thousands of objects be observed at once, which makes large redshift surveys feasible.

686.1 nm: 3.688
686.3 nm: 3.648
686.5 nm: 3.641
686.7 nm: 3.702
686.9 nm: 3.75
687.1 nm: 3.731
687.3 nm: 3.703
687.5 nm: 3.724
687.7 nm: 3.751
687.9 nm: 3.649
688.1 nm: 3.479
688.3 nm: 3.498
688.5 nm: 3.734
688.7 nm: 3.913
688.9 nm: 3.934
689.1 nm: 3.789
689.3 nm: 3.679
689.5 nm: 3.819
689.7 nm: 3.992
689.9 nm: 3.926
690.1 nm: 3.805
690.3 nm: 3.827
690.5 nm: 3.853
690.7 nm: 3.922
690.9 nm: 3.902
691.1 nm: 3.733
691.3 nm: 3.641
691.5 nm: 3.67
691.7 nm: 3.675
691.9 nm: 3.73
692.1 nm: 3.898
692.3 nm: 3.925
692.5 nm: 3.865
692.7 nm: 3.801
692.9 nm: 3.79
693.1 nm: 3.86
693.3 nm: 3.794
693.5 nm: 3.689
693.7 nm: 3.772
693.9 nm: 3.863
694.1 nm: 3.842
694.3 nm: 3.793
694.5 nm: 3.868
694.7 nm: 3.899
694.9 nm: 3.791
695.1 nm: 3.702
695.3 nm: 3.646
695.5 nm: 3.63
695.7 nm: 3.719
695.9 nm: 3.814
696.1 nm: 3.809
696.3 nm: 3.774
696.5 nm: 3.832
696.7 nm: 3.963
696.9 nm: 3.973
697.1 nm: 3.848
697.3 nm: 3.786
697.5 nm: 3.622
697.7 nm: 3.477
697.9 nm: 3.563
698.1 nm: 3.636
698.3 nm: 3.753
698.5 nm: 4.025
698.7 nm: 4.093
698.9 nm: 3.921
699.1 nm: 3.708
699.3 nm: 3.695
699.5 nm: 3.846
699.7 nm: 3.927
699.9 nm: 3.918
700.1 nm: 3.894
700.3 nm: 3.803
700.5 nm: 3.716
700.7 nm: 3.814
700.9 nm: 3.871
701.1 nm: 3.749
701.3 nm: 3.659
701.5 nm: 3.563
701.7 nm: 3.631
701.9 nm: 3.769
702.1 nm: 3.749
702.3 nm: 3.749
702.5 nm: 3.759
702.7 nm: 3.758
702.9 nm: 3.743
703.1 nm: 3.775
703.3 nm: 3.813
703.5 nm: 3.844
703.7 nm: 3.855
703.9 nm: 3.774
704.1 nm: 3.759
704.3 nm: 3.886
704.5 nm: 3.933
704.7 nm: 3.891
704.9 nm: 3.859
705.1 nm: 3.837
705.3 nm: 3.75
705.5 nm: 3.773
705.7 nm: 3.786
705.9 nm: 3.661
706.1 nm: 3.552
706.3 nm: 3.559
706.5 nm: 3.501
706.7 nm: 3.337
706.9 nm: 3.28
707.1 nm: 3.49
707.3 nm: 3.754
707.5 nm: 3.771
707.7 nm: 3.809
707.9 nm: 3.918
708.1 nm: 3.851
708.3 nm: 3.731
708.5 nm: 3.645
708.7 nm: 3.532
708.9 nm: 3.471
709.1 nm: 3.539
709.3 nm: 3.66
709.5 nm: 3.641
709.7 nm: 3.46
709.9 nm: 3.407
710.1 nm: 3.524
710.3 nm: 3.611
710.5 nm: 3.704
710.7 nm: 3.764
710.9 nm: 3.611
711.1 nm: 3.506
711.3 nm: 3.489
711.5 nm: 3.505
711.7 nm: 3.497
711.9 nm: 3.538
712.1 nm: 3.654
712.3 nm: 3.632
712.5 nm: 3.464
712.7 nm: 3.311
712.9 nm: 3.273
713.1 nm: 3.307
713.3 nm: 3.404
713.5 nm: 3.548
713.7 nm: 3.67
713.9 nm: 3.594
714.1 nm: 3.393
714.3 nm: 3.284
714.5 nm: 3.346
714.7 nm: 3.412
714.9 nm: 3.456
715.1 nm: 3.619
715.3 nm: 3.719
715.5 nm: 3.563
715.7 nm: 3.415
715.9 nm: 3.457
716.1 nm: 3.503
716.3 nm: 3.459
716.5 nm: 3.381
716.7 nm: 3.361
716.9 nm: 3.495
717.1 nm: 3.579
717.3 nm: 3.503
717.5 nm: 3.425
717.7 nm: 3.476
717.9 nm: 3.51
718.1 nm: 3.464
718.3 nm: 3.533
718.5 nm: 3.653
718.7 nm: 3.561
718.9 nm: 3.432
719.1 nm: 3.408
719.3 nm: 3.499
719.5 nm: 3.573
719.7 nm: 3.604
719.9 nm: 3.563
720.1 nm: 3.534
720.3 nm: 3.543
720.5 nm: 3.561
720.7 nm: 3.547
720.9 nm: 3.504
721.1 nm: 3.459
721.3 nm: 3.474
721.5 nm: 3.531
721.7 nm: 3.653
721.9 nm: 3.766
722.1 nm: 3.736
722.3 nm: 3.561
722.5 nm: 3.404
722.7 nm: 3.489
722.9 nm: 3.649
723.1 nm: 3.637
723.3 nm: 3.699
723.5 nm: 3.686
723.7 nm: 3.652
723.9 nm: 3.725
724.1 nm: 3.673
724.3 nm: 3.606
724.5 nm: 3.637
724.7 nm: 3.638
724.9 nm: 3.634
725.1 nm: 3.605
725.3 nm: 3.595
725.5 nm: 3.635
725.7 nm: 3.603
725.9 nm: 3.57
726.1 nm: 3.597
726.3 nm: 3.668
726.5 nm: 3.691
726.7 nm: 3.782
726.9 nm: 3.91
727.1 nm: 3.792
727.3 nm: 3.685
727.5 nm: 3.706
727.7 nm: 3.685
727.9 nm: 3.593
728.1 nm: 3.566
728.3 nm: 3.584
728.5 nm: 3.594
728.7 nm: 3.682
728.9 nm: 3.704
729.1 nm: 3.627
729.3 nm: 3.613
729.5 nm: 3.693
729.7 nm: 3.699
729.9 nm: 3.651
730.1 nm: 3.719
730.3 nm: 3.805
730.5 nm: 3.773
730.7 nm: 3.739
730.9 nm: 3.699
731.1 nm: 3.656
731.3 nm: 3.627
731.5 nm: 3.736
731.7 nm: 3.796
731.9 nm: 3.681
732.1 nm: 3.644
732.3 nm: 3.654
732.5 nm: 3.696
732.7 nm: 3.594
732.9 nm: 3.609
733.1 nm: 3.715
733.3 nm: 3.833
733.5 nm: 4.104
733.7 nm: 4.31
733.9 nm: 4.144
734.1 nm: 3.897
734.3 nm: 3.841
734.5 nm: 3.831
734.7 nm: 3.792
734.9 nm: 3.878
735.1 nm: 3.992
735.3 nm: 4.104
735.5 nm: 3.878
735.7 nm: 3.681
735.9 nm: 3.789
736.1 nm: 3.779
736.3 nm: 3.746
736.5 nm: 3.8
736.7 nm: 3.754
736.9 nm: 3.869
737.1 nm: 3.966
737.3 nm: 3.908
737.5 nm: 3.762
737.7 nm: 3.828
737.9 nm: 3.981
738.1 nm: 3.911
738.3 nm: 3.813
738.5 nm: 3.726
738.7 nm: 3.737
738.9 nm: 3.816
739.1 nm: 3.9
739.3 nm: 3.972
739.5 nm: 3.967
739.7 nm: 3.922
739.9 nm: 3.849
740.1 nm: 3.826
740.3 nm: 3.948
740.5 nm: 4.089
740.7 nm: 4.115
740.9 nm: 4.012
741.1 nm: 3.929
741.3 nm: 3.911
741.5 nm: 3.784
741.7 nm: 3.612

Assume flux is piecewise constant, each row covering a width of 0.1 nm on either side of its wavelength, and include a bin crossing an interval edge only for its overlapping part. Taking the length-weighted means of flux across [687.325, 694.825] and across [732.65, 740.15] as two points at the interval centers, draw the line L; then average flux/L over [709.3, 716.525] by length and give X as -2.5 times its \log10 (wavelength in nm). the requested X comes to 0.09 mag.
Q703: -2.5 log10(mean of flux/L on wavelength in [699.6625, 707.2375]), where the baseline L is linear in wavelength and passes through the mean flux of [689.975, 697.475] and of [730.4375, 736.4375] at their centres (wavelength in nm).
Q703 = 0.020 mag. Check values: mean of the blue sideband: 3.8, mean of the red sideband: 3.81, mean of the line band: 3.74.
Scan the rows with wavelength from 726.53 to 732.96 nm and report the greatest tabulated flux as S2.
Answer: 3.91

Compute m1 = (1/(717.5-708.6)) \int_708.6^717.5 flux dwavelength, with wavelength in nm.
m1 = 3.51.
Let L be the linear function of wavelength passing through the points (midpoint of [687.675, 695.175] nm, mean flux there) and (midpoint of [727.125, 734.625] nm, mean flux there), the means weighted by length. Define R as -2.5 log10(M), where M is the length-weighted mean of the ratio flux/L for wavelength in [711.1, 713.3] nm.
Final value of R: 0.089 mag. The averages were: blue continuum 3.79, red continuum 3.74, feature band 3.47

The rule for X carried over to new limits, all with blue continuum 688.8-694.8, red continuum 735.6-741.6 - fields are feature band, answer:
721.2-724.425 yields 0.067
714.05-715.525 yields 0.110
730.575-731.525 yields 0.049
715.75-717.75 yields 0.114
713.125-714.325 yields 0.106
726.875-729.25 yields 0.055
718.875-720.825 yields 0.094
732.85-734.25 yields -0.025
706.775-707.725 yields 0.069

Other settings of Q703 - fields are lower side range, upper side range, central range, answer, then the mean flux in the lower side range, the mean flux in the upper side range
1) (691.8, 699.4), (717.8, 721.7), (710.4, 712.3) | 0.01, 3.79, 3.53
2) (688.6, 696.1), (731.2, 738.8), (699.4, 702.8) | 0.01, 3.8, 3.83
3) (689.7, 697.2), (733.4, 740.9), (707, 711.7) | 0.06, 3.81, 3.9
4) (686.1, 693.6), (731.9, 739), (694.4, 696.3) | 0.00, 3.77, 3.84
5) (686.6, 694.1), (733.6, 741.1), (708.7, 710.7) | 0.08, 3.78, 3.9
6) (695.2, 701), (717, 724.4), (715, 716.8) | 0.04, 3.8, 3.56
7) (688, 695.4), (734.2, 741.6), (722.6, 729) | 0.06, 3.79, 3.88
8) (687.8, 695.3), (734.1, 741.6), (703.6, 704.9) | -0.01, 3.79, 3.88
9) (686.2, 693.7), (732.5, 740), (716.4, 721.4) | 0.10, 3.77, 3.86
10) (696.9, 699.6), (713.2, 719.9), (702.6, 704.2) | -0.03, 3.77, 3.49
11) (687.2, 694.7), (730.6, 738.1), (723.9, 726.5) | 0.05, 3.79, 3.82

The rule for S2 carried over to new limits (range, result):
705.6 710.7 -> 3.918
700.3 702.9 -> 3.871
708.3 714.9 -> 3.764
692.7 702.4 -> 4.093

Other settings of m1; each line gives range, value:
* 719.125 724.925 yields 3.59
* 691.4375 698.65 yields 3.78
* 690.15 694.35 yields 3.8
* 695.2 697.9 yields 3.75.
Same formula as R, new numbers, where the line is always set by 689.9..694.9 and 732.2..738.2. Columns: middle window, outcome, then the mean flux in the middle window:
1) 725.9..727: 0.04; 3.72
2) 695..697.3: 0.01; 3.79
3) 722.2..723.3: 0.08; 3.56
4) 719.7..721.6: 0.09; 3.53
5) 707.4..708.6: 0.01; 3.79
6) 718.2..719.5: 0.09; 3.52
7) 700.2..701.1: 0.01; 3.8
